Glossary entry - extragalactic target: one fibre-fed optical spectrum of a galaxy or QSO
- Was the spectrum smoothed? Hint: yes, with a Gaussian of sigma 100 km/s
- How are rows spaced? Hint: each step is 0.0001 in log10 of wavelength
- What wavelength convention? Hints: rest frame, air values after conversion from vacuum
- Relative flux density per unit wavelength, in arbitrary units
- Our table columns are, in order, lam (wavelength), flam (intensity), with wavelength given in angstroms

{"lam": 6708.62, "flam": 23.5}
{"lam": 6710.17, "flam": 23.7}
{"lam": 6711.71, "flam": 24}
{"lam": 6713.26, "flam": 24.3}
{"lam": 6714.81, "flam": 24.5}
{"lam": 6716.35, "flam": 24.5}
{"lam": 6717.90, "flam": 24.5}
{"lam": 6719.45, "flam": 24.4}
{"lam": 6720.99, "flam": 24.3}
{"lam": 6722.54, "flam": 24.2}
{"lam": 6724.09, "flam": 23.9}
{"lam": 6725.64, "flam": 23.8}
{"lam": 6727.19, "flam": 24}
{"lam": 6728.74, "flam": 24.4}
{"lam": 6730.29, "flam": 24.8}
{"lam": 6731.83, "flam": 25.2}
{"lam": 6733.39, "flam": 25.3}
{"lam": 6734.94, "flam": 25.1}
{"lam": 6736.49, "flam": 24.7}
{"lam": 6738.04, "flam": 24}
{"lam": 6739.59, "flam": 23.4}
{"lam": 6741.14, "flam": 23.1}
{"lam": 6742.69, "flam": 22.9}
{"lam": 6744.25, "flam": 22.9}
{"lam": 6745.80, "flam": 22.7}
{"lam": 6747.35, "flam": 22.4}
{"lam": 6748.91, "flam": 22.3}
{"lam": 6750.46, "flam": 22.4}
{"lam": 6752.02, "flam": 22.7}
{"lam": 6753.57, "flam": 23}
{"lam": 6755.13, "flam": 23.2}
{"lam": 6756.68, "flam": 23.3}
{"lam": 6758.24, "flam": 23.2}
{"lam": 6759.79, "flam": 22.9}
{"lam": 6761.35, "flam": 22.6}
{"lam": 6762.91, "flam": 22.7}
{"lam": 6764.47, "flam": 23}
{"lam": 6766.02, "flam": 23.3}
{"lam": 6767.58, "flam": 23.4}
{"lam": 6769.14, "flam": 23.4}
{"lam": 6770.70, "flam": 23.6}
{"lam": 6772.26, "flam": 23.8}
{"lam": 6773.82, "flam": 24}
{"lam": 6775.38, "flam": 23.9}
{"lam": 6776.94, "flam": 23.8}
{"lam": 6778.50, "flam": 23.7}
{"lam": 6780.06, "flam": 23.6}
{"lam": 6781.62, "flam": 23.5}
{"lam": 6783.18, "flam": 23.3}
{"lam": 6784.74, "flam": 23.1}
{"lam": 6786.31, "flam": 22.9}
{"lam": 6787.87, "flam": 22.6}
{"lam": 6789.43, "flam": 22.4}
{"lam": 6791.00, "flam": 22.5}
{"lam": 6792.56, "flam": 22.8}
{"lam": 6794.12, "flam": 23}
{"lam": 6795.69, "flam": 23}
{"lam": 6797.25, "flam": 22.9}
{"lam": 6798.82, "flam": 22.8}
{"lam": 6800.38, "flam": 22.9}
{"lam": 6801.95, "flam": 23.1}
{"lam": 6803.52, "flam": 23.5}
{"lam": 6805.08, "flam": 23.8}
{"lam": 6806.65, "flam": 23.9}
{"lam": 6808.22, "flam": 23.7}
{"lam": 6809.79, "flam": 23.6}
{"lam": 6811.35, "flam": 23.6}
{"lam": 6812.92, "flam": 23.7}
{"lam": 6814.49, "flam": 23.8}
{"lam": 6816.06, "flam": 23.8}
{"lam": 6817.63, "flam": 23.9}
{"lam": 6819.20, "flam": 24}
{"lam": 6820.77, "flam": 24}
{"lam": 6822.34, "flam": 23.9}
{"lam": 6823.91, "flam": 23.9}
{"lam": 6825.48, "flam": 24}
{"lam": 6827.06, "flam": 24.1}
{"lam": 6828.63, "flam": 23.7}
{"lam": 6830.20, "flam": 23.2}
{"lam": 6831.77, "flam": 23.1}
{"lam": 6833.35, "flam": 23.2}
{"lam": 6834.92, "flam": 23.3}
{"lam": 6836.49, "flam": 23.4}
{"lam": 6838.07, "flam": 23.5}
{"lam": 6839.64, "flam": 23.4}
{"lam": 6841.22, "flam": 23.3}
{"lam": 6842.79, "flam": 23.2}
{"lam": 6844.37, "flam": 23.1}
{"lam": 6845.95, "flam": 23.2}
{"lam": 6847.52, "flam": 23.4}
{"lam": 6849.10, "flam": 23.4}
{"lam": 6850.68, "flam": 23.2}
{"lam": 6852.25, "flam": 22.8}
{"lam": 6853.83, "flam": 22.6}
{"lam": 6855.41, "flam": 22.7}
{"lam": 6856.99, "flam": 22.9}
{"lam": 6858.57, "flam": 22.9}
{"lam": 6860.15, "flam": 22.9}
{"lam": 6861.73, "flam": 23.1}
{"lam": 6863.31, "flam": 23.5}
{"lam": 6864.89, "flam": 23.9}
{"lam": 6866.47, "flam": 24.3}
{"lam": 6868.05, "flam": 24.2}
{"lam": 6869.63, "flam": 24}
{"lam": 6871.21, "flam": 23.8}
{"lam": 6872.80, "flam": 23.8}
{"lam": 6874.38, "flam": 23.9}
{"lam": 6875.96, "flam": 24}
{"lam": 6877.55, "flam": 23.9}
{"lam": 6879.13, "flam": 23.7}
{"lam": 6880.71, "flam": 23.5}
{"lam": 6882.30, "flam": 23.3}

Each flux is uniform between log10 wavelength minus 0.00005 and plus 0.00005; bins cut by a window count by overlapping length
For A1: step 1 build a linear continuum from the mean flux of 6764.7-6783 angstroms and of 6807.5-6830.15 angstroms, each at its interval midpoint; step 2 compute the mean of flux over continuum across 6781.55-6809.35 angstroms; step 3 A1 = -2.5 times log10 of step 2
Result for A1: 0.03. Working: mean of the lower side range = 23.6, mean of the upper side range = 23.8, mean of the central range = 23.1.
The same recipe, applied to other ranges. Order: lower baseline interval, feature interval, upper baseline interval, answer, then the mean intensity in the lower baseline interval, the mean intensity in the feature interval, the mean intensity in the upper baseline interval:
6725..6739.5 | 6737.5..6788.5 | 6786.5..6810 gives 0.03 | 24.5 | 23.2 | 23.1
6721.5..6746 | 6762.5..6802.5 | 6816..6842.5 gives 0.03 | 24.1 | 23.2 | 23.6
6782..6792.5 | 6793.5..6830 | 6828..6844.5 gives -0.02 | 22.8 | 23.6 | 23.3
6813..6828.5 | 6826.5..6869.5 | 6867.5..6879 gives 0.03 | 23.9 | 23.3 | 23.9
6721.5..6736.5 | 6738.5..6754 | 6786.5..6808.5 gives 0.06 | 24.5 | 22.8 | 23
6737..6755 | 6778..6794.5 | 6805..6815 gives 0.02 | 22.9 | 23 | 23.7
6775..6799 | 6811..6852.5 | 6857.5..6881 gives 0.00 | 23.1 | 23.5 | 23.7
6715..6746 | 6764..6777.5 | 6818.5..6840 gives 0.02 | 24.1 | 23.6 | 23.6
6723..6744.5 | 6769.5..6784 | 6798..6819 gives 0.01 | 24.1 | 23.7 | 23.6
